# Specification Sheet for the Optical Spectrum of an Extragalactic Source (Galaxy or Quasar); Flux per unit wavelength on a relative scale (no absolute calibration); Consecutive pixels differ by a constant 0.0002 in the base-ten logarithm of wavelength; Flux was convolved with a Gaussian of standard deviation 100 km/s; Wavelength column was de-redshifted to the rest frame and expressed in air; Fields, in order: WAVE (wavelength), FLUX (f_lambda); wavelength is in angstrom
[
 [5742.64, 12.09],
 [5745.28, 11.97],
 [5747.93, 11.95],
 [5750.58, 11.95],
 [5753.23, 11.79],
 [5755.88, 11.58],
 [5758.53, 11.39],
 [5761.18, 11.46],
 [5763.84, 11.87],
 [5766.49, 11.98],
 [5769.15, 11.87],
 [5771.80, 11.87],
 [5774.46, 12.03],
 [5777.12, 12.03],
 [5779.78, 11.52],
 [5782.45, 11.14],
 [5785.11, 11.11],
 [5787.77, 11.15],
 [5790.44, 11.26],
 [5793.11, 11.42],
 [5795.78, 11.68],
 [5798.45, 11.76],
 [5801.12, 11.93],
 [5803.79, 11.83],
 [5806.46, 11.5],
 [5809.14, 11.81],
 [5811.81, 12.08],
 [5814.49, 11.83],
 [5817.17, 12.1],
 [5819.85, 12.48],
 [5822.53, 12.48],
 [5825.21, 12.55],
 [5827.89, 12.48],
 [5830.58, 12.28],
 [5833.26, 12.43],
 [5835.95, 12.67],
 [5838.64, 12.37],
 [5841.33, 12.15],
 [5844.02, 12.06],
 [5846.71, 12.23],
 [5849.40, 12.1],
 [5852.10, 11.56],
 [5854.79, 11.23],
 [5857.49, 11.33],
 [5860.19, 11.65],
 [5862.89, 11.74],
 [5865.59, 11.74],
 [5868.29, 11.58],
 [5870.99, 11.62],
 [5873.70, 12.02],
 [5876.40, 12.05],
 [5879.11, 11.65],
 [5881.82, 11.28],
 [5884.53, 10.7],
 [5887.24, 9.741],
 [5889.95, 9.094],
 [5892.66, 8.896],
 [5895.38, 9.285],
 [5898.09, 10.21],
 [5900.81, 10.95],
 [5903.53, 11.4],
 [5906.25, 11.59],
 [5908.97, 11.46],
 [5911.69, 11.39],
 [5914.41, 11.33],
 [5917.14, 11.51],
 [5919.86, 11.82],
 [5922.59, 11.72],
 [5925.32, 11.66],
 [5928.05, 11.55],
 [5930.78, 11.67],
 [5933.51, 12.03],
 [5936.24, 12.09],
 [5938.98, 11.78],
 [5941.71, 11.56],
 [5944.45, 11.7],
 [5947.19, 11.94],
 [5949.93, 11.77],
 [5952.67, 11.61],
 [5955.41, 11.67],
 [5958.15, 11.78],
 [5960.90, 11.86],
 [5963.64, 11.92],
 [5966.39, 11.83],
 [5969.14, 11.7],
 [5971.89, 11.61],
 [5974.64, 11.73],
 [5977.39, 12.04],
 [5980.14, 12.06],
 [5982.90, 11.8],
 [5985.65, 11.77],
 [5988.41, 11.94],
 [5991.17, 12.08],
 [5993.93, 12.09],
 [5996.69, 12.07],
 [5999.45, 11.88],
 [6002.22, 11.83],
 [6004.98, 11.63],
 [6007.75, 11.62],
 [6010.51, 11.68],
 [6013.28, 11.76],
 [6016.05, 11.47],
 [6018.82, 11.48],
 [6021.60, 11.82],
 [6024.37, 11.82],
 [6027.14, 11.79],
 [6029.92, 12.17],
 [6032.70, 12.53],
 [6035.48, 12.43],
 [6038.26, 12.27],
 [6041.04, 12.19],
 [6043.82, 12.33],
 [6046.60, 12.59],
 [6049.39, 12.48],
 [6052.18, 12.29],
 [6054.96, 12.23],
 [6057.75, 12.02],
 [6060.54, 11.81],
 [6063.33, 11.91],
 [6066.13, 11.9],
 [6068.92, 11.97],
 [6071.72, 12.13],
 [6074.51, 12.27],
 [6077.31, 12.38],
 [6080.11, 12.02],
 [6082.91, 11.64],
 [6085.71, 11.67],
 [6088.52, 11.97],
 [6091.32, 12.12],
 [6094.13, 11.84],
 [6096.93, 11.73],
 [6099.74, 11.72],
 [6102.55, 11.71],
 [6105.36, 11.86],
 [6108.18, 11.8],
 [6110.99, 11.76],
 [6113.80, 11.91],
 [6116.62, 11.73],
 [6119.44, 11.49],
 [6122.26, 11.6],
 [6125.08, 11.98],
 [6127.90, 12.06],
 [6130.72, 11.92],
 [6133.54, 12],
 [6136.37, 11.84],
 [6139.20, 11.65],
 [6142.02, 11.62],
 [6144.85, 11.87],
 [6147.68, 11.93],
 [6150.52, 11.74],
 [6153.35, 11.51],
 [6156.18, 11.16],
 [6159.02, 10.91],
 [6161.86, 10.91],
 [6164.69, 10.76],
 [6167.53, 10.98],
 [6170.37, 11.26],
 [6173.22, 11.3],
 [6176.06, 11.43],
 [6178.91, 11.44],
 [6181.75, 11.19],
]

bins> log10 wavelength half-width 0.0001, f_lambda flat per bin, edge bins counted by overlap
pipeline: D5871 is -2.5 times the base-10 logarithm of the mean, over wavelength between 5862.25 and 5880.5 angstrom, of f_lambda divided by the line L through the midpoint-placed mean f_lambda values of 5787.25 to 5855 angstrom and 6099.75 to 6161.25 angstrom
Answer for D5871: 0.02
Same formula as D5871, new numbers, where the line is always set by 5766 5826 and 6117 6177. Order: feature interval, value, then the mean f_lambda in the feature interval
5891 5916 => 0.10 mag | 10.7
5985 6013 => -0.02 mag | 11.9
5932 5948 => -0.02 mag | 11.8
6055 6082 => -0.04 mag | 12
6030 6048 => -0.07 mag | 12.4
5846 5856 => 0.00 mag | 11.8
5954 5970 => -0.01 mag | 11.8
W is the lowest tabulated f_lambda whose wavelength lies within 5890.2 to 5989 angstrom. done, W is 8.896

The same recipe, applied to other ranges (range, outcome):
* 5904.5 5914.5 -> 11.33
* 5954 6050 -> 11.47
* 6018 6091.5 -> 11.48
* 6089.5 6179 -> 10.76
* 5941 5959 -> 11.56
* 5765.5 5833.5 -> 11.11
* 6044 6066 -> 11.81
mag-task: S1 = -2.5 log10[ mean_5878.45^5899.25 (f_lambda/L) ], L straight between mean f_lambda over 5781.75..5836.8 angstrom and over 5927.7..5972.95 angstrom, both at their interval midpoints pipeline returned 0.18 mag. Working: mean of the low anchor 11.9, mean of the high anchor 11.8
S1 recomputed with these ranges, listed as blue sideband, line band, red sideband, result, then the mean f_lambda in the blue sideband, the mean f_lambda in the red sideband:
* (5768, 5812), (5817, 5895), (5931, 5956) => 0.01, 11.6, 11.8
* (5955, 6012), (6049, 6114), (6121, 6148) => -0.01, 11.8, 11.8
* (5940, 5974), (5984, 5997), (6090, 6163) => -0.02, 11.7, 11.7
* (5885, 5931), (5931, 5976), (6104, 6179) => -0.07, 10.9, 11.6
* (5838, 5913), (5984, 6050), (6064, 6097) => -0.02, 11.2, 12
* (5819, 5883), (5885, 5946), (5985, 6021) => 0.07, 12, 11.8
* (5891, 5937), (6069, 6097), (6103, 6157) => -0.03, 11.2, 11.8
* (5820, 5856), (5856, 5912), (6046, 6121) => 0.11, 12.2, 12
